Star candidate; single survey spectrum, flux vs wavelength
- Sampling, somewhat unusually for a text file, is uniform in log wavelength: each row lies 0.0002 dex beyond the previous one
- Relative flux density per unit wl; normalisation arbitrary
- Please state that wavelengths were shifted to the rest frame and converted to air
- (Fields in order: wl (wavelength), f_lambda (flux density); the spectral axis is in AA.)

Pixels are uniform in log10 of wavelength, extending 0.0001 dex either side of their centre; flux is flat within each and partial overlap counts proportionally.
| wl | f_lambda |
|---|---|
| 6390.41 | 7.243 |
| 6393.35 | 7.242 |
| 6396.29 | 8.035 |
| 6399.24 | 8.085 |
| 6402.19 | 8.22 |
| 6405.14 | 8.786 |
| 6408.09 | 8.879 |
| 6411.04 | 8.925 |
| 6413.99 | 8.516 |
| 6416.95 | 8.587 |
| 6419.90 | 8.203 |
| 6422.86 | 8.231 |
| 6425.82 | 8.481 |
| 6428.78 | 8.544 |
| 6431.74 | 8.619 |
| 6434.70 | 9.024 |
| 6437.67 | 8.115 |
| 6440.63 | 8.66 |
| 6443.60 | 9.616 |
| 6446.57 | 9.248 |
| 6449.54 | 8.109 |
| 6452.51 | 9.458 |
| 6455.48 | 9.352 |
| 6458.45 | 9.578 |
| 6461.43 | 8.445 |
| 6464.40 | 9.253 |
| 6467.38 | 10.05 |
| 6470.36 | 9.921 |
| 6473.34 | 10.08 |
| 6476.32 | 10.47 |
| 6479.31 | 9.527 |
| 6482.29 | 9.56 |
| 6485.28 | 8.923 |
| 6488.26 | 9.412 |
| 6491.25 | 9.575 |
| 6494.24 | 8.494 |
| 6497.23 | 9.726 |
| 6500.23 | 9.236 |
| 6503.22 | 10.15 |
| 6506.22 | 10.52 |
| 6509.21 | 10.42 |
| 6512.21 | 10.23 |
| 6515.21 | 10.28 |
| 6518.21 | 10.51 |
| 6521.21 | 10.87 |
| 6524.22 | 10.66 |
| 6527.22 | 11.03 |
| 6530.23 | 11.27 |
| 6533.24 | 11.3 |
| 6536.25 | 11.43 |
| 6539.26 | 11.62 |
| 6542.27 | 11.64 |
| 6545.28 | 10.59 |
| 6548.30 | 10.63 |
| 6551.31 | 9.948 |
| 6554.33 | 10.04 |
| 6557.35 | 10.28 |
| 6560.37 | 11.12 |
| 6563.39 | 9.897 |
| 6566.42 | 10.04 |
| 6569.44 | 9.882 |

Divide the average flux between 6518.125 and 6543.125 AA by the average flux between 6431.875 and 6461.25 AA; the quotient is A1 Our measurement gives 1.24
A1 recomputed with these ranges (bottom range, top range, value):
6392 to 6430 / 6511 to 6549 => 1.31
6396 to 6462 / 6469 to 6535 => 1.16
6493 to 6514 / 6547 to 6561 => 1.05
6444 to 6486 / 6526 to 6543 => 1.20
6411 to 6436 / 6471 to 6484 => 1.16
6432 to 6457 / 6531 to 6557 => 1.22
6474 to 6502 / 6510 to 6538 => 1.15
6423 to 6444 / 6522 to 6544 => 1.30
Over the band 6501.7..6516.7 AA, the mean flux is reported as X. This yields 10.3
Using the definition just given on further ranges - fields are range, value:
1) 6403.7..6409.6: 8.84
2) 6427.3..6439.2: 8.58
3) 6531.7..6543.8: 11.5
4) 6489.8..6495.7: 9.03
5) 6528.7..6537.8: 11.3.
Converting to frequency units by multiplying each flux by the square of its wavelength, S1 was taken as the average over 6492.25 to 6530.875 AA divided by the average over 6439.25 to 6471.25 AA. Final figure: 1.1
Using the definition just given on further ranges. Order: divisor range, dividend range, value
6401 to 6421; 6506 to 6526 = 1.26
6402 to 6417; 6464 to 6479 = 1.17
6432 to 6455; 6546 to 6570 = 1.19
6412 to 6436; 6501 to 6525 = 1.25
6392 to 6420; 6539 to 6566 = 1.32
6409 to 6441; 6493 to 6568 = 1.27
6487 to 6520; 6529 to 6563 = 1.11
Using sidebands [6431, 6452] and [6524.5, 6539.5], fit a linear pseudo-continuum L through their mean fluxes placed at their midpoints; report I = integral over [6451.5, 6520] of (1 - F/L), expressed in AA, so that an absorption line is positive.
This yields 1.90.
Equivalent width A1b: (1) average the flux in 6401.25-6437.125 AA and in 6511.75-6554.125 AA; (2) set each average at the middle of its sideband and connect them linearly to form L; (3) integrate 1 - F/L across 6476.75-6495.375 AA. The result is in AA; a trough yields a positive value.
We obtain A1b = 1.1 AA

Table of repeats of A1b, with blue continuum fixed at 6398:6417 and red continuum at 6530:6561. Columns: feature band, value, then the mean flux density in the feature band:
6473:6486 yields 0.1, 9.72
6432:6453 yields 0.7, 8.85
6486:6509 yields 1.1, 9.61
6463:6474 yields -0.2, 9.81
